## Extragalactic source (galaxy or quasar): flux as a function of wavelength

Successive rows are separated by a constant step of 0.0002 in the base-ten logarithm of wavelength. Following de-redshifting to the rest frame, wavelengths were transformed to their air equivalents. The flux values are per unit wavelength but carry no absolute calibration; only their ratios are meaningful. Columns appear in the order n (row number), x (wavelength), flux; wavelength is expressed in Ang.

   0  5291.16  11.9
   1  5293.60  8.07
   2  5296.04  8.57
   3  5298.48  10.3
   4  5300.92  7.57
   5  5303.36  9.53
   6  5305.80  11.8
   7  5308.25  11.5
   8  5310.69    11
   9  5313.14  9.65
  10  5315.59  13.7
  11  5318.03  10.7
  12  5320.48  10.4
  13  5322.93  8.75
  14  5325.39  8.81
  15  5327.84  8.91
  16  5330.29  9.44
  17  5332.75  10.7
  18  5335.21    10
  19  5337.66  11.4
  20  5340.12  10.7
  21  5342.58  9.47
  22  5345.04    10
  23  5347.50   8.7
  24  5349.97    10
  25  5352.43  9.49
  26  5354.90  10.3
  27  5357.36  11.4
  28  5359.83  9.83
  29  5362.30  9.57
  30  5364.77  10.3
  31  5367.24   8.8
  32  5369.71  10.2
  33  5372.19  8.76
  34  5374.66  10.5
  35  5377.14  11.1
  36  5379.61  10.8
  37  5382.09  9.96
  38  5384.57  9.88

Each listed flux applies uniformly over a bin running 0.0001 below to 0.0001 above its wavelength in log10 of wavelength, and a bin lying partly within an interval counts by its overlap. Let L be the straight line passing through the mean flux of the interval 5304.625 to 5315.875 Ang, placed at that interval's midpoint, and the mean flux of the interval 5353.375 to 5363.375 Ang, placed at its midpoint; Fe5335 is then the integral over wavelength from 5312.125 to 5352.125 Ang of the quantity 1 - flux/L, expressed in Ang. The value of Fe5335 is 2.9 Ang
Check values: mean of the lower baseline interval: 11.3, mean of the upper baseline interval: 10.3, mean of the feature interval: 10.1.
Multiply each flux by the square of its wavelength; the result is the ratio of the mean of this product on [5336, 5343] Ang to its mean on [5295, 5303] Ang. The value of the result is 1.2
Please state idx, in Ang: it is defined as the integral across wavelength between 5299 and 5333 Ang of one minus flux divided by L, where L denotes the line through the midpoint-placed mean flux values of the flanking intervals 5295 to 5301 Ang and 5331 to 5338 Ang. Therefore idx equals -1.4 Ang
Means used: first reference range 9.06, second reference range 10.5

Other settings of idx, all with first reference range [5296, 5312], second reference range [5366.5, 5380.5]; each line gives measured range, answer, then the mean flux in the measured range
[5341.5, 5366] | 0.4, 9.91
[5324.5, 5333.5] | 0.6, 9.43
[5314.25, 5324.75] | -0.7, 10.8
